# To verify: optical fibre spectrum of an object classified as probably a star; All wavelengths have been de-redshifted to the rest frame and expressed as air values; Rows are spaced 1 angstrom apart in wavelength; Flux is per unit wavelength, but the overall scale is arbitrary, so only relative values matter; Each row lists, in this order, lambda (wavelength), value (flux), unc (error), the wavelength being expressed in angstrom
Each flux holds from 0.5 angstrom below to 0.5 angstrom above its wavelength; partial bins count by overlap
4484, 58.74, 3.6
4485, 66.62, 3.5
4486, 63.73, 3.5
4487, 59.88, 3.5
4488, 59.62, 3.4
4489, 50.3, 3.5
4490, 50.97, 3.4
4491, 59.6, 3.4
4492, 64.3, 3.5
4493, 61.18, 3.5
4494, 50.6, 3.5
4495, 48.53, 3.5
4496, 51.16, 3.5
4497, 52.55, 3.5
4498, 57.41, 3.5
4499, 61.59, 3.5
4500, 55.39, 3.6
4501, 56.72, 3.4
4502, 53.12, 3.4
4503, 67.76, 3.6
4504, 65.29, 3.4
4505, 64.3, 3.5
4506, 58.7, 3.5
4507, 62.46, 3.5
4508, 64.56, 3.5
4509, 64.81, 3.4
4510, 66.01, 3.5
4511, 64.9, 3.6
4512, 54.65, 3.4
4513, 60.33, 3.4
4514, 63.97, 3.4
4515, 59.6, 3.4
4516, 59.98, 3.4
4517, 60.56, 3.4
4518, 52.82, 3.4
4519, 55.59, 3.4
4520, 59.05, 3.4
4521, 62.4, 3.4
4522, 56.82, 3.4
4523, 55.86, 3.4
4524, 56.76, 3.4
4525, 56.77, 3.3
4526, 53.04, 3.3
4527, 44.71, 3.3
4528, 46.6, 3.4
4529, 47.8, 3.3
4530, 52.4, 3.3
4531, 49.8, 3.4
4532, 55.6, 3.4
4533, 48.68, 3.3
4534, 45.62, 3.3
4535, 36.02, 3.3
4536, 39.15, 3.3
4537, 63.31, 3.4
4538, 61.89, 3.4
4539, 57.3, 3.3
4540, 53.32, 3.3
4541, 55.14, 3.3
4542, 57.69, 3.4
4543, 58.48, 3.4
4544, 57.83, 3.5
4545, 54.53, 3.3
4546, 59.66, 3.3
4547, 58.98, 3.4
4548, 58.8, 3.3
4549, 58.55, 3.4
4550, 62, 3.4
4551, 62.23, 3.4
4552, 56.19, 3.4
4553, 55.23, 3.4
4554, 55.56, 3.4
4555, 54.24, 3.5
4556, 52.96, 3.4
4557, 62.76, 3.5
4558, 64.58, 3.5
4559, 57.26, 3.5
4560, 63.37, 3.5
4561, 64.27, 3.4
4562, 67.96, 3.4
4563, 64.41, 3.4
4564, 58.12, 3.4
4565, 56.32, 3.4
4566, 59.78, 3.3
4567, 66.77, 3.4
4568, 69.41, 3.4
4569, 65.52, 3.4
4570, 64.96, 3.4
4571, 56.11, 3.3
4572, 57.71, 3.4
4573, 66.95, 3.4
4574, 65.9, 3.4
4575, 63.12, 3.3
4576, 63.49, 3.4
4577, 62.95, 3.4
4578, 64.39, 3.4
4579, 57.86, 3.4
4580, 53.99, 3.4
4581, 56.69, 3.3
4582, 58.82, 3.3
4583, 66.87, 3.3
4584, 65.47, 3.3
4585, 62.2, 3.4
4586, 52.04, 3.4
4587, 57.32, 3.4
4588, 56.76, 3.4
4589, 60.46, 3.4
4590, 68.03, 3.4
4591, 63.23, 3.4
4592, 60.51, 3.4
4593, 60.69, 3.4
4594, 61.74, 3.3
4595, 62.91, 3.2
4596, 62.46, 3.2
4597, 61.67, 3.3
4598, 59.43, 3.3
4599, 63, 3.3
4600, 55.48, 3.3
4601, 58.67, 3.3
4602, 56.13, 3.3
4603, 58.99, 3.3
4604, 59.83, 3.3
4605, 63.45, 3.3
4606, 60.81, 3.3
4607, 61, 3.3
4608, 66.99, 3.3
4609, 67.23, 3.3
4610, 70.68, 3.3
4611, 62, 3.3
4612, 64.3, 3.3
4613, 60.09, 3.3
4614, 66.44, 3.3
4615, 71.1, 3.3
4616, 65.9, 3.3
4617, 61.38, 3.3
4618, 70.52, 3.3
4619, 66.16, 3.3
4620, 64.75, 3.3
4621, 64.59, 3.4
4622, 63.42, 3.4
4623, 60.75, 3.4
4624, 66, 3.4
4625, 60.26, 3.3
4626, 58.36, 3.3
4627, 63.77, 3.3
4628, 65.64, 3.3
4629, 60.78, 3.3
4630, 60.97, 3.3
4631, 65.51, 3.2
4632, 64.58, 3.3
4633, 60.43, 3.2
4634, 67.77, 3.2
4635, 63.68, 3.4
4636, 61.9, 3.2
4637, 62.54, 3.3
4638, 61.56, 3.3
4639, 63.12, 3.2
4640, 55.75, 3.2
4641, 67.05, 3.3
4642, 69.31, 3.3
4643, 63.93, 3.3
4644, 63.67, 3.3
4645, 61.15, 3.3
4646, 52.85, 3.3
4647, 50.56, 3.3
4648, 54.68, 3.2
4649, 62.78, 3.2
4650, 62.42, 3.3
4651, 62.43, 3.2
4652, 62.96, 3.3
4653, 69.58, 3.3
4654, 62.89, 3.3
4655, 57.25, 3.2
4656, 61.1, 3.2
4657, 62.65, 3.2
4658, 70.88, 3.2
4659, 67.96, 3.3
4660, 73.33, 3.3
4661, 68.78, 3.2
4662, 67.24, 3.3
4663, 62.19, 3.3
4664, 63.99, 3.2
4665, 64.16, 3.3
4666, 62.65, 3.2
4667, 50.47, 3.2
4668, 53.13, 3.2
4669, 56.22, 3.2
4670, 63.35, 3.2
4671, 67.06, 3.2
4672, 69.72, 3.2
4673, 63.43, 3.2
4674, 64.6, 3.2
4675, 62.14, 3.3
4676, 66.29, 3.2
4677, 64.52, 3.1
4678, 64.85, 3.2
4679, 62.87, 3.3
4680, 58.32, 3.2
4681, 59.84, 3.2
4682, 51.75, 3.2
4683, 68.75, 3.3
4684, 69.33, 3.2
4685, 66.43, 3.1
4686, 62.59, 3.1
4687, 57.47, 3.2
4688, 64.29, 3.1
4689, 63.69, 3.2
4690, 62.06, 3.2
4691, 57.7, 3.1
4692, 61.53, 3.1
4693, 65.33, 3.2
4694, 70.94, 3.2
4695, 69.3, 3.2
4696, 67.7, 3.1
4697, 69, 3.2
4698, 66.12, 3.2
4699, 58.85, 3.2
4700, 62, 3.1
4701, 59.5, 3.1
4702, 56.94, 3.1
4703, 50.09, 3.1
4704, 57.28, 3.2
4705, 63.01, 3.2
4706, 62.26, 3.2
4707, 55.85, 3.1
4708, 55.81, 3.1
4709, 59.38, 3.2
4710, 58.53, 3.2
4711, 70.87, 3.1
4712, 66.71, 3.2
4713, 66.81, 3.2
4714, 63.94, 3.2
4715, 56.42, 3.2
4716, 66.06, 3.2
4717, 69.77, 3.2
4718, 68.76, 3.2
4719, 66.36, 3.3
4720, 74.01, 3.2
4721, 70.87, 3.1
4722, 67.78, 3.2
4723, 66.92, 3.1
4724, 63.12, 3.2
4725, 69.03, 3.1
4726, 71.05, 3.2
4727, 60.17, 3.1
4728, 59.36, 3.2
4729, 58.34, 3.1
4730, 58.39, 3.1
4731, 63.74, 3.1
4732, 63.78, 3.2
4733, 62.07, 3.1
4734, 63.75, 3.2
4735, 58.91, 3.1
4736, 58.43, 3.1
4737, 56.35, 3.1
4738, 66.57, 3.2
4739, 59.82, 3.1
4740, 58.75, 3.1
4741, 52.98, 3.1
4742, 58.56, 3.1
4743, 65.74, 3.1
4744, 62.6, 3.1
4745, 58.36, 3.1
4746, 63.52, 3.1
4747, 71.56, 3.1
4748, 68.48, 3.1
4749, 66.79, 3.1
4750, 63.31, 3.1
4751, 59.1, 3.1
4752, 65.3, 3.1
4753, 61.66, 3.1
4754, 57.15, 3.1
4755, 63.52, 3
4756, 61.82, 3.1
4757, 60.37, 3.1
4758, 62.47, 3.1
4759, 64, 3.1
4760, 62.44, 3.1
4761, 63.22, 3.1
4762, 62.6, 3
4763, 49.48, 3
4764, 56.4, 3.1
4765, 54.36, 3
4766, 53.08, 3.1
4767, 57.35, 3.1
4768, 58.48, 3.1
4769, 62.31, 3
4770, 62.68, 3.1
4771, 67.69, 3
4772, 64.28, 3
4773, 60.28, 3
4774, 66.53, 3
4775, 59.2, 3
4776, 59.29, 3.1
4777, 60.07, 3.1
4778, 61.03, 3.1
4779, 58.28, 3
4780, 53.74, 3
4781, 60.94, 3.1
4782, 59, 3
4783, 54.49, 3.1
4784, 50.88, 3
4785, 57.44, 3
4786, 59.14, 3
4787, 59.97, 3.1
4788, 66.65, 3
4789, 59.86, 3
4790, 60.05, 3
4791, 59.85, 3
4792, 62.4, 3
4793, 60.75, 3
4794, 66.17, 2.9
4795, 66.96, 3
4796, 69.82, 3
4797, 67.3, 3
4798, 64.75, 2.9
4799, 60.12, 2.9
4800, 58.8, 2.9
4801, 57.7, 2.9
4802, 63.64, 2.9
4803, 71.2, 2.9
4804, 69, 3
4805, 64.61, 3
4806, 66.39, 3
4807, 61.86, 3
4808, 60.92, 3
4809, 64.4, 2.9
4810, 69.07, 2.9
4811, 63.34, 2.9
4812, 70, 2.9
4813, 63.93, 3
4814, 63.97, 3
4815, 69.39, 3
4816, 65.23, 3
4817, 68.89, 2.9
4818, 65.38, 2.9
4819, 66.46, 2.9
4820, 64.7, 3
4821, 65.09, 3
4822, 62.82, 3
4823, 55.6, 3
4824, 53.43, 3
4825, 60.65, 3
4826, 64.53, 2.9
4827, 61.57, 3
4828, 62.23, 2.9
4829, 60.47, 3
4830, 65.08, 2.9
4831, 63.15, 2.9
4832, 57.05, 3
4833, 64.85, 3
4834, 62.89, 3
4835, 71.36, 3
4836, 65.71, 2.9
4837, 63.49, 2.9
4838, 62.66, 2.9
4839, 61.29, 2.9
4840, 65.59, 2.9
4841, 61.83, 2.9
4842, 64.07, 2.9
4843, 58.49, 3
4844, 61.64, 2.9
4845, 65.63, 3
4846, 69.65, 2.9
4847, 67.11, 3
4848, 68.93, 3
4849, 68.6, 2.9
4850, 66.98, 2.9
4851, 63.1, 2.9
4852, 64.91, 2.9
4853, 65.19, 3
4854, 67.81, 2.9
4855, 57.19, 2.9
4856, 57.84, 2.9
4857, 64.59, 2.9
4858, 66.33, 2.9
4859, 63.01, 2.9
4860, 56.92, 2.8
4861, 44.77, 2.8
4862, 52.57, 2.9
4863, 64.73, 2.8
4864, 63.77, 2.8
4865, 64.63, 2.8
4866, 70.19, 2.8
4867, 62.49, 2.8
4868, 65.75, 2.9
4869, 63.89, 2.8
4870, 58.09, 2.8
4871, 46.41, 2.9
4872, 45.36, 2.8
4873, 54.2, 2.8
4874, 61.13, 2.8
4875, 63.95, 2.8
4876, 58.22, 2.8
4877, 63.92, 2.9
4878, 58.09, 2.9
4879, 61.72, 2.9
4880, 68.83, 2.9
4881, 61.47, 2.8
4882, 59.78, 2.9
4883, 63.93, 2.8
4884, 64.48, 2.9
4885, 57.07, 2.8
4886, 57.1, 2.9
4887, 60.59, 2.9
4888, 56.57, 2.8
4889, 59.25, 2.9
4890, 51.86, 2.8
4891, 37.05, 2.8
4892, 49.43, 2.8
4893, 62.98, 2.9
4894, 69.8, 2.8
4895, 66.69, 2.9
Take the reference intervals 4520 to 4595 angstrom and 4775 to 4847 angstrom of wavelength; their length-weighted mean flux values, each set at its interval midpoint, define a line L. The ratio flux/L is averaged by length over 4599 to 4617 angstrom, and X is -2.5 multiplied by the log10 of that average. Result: -0.07 mag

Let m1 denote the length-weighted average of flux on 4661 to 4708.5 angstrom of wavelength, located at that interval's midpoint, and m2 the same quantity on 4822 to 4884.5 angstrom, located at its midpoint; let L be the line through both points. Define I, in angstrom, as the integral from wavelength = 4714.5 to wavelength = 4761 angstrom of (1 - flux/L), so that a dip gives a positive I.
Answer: -0.78 angstrom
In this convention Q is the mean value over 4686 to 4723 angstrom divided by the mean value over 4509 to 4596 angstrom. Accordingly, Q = 1.08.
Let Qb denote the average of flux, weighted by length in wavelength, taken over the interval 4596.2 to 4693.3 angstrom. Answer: 62.8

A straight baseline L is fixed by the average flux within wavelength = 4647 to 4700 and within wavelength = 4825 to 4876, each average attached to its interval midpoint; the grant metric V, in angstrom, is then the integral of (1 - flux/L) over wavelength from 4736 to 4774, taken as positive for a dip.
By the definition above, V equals 1.0 angstrom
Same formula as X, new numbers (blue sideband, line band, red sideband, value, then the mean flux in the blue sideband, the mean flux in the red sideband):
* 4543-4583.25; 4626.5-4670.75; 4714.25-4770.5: -0.02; 60.6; 62.3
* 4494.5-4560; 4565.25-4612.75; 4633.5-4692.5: -0.04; 56.8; 62.7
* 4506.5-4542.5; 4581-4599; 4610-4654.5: -0.02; 55.7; 63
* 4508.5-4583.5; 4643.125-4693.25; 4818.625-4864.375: -0.04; 58.2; 62.7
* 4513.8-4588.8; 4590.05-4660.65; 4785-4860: -0.06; 58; 63.8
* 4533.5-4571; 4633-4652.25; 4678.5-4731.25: 0.00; 58.4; 63.3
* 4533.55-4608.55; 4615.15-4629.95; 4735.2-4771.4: -0.07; 59.7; 61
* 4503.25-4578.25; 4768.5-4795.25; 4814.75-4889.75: 0.01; 58.5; 62.1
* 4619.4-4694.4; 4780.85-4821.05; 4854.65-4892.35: -0.06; 62.8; 58.9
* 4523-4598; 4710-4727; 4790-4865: -0.09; 58.4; 63.5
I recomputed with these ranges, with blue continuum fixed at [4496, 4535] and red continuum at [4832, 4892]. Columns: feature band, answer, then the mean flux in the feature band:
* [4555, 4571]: -1.3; 62.1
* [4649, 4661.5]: -1.4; 65.1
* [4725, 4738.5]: -0.5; 61.9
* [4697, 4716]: -0.5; 60.9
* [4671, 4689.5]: -1.4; 63.5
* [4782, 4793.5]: 0.2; 59.2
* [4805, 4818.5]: -1.1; 65.6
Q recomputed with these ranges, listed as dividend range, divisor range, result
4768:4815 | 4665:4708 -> 1.01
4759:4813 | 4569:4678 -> 0.98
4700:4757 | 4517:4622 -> 1.05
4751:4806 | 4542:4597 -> 1.01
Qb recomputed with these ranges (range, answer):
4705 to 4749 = 63.3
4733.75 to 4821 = 62.1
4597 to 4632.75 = 63.1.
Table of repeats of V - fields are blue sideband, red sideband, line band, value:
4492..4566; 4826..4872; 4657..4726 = -4.3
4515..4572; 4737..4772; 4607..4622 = -1.8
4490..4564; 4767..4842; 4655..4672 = -1.0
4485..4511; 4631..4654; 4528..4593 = 2.0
